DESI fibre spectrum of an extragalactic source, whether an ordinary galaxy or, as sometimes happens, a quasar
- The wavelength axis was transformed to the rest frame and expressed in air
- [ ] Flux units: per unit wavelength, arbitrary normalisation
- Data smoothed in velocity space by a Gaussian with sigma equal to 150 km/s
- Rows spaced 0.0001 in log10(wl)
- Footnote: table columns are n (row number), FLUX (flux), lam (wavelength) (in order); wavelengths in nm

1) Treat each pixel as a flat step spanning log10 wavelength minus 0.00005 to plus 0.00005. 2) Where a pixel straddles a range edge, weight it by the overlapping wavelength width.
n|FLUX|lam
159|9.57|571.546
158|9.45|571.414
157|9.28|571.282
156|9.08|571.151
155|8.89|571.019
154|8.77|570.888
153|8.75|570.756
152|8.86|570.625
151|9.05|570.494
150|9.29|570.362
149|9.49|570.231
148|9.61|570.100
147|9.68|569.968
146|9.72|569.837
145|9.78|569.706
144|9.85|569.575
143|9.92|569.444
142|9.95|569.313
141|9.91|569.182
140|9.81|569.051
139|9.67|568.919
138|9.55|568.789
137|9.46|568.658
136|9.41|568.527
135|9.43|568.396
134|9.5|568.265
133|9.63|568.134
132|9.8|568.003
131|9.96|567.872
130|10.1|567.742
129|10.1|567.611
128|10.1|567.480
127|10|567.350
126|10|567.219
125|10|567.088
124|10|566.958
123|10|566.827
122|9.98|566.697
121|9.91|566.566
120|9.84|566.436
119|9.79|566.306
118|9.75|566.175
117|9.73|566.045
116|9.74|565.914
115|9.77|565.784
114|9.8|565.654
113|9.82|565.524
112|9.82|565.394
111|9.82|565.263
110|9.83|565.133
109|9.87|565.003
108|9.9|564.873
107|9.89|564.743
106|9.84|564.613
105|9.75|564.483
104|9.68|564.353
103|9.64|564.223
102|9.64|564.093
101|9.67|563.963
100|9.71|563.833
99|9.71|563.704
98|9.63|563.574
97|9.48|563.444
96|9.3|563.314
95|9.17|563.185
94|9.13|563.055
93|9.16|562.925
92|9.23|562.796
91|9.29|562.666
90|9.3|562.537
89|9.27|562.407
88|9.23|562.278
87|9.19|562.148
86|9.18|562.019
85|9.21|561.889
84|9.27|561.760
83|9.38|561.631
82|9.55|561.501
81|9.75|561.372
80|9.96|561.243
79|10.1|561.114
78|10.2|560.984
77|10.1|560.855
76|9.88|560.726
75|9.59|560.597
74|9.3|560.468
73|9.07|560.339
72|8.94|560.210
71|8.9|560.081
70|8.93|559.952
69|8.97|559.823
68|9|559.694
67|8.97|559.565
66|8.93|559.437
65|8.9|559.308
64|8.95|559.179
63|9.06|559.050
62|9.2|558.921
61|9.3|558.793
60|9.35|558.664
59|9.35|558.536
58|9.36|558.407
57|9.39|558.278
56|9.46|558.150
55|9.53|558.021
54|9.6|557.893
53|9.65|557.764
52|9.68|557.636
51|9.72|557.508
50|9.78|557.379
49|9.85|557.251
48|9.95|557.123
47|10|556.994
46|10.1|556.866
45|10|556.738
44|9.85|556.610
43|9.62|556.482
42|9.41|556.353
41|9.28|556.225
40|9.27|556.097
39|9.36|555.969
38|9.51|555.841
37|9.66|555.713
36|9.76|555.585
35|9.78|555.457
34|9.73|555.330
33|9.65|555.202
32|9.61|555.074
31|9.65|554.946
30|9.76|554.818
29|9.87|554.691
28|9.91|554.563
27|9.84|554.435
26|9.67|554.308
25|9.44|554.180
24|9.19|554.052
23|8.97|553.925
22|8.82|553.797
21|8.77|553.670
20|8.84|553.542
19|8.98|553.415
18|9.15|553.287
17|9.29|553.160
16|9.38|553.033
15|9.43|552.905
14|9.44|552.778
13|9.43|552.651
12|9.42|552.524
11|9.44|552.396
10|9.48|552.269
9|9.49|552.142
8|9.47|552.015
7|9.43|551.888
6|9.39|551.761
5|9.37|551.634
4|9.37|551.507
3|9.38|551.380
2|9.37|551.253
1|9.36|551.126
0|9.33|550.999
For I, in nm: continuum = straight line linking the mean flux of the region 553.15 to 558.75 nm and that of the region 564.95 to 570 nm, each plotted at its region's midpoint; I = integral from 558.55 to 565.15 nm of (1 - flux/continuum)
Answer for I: 0.18 nm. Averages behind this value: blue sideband 9.53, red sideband 9.82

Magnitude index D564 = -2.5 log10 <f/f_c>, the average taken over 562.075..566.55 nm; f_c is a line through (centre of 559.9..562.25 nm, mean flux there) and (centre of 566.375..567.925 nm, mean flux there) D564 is 0.017 mag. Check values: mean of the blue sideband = 9.47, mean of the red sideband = 10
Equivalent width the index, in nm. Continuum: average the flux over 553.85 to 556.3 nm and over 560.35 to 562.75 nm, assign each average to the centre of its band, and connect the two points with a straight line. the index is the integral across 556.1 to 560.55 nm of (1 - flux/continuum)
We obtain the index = 0.07 nm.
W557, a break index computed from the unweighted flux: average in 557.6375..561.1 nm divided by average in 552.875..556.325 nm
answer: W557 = 0.99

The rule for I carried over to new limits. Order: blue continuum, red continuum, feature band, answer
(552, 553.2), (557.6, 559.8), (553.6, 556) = -0.04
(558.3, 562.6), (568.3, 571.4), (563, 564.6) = -0.03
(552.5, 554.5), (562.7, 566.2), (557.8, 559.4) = 0.02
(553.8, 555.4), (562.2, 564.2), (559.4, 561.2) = 0.02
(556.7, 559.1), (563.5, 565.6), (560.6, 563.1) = 0.05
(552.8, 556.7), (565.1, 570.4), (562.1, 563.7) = 0.06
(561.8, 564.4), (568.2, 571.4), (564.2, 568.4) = -0.19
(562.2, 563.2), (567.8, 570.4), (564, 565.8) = -0.08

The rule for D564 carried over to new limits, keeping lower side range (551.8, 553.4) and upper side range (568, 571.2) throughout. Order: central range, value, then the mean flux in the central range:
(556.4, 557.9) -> -0.05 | 9.82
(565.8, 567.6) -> -0.05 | 9.91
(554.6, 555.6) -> -0.04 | 9.73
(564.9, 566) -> -0.04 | 9.81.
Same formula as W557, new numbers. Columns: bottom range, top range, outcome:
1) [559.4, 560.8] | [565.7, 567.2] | 1.08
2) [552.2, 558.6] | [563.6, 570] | 1.03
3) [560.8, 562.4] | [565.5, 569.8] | 1.03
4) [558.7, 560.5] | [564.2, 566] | 1.09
